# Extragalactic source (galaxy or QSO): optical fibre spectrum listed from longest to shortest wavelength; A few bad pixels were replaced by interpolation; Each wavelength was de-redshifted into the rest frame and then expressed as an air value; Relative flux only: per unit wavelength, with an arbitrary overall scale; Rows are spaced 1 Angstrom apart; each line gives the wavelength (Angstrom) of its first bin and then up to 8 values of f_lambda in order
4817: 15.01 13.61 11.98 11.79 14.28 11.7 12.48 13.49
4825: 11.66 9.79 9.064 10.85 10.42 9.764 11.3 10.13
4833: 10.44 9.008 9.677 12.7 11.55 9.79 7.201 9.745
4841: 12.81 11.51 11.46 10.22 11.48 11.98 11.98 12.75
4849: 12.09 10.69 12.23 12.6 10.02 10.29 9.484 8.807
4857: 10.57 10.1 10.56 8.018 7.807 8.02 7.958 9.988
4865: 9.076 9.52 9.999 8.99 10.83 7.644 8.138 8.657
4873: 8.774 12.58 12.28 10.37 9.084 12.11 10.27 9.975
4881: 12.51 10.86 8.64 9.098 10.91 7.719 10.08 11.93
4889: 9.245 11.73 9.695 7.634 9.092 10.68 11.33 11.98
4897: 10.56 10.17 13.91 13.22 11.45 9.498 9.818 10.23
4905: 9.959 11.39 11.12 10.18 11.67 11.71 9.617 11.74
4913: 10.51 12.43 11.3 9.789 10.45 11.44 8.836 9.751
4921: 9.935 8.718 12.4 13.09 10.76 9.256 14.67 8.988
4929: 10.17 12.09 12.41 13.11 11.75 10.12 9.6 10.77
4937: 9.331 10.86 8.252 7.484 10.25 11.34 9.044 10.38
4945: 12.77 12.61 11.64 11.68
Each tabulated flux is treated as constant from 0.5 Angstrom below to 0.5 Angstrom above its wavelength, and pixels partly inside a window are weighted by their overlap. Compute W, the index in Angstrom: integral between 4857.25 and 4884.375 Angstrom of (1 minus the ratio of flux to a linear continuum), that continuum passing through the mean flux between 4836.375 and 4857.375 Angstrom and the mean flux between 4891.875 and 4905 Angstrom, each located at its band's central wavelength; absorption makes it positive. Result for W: 2.89 Angstrom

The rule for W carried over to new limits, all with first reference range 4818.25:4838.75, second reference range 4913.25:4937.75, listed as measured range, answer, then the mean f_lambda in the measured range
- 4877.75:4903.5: 0.99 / 10.5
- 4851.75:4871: 2.79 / 9.41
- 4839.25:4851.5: -0.50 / 11.5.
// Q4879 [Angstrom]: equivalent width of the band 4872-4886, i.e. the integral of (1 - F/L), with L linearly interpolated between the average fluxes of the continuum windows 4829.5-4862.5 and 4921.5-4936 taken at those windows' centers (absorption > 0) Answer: 0.50 Angstrom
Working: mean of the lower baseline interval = 10.5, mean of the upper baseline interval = 11.2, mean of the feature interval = 10.4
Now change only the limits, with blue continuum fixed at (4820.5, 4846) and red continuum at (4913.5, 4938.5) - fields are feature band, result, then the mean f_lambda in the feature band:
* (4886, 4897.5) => 0.69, 10.2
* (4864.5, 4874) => 1.44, 9.25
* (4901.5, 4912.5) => 0.26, 10.6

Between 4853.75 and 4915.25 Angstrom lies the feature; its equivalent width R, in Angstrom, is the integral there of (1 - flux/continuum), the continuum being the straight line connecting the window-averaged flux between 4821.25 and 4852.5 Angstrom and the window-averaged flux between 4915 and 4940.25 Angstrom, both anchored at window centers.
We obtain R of 3.5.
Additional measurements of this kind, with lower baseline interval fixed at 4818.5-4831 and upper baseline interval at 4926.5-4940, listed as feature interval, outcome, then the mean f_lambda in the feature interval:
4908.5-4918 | -0.11 Angstrom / 11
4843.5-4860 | 0.55 Angstrom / 10.9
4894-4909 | -0.10 Angstrom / 11.1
